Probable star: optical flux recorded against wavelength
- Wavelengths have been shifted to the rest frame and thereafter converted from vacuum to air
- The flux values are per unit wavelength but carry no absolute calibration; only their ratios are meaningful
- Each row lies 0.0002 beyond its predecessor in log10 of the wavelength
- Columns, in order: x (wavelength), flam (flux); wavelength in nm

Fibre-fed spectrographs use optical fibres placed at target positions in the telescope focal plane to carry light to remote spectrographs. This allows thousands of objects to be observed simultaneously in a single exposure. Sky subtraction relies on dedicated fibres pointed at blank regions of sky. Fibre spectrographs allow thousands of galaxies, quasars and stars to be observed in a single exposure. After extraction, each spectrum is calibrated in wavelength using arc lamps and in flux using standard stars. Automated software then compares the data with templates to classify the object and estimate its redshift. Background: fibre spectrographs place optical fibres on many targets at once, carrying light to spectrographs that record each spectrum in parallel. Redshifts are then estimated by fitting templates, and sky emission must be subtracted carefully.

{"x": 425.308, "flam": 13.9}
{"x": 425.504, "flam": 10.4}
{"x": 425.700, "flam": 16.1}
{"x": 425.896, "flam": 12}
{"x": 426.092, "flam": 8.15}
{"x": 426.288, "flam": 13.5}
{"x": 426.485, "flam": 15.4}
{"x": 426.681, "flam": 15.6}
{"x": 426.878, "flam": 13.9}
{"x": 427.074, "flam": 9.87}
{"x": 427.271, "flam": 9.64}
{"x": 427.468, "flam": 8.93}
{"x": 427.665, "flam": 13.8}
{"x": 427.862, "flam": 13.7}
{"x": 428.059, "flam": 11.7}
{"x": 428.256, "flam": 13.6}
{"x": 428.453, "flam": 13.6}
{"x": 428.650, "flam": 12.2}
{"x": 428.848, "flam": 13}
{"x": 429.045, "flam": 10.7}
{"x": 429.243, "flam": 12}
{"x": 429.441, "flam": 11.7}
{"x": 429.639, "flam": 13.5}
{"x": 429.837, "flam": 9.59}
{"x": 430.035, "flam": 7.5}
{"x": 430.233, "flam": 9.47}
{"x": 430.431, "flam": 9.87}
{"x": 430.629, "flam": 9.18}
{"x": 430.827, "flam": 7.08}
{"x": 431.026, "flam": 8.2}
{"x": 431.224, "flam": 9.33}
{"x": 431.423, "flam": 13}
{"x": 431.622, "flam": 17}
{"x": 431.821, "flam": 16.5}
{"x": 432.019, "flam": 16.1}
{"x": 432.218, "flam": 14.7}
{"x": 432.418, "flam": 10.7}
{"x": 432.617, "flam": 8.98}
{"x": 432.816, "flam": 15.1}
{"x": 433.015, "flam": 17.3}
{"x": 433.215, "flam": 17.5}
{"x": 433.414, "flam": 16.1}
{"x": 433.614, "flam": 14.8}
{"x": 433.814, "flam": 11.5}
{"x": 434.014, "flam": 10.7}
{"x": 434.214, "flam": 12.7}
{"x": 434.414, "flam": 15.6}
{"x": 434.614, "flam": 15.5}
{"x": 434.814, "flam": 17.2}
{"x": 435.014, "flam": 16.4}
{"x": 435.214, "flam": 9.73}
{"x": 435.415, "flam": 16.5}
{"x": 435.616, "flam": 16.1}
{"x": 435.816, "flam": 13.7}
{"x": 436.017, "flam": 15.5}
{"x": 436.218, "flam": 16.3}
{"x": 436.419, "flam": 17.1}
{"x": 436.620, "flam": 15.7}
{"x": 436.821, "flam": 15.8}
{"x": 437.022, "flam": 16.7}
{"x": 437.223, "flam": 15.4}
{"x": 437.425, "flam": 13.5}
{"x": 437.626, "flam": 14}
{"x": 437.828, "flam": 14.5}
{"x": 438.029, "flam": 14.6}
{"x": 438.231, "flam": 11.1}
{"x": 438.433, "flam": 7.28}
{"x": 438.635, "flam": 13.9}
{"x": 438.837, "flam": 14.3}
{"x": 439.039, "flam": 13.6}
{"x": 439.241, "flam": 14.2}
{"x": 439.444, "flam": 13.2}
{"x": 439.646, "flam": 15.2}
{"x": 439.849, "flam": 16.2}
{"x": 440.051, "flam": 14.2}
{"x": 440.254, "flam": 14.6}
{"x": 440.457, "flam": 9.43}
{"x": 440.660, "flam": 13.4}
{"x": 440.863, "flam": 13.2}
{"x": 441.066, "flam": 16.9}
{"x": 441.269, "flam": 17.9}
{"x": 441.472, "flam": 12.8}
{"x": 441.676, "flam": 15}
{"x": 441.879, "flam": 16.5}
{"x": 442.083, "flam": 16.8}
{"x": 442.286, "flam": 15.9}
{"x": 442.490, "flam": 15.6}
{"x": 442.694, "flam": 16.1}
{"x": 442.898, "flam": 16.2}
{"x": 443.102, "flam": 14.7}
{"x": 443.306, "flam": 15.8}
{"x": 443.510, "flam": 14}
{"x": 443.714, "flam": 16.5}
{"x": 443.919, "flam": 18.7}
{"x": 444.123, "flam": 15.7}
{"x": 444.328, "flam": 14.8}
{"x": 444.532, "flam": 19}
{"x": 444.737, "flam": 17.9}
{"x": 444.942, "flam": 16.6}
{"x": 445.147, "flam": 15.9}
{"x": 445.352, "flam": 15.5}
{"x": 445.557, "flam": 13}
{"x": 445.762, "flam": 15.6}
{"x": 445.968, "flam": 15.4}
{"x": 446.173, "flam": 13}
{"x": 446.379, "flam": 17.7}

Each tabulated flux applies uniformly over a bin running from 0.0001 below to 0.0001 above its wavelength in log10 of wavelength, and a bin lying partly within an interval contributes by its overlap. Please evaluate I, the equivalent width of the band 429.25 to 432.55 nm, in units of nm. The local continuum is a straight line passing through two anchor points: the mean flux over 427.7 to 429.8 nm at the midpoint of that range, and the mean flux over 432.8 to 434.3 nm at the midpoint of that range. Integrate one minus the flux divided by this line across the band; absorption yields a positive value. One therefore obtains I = 0.48 nm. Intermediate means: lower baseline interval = 12.5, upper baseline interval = 14.4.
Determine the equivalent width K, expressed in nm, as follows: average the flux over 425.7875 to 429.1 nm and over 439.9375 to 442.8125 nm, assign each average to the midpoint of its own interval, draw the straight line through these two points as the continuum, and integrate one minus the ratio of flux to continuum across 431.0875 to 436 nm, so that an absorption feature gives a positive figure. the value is -0.29 nm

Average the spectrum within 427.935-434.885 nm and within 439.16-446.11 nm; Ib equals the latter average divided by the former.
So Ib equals 1.2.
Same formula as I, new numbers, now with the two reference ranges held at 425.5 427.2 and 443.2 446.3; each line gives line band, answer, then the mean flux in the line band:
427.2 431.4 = 0.76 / 10.9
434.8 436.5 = -0.11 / 15.3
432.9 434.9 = -0.11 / 14.9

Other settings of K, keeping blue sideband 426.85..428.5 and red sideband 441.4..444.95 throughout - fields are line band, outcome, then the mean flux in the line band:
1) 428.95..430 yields 0.10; 11.2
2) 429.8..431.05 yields 0.39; 8.69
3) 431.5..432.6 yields -0.12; 14.5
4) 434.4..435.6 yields -0.11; 15.2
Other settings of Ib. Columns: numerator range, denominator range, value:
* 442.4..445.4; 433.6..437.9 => 1.10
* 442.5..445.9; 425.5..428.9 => 1.27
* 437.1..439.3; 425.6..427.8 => 1.07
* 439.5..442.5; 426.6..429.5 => 1.21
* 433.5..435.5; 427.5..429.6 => 1.12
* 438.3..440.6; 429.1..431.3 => 1.35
